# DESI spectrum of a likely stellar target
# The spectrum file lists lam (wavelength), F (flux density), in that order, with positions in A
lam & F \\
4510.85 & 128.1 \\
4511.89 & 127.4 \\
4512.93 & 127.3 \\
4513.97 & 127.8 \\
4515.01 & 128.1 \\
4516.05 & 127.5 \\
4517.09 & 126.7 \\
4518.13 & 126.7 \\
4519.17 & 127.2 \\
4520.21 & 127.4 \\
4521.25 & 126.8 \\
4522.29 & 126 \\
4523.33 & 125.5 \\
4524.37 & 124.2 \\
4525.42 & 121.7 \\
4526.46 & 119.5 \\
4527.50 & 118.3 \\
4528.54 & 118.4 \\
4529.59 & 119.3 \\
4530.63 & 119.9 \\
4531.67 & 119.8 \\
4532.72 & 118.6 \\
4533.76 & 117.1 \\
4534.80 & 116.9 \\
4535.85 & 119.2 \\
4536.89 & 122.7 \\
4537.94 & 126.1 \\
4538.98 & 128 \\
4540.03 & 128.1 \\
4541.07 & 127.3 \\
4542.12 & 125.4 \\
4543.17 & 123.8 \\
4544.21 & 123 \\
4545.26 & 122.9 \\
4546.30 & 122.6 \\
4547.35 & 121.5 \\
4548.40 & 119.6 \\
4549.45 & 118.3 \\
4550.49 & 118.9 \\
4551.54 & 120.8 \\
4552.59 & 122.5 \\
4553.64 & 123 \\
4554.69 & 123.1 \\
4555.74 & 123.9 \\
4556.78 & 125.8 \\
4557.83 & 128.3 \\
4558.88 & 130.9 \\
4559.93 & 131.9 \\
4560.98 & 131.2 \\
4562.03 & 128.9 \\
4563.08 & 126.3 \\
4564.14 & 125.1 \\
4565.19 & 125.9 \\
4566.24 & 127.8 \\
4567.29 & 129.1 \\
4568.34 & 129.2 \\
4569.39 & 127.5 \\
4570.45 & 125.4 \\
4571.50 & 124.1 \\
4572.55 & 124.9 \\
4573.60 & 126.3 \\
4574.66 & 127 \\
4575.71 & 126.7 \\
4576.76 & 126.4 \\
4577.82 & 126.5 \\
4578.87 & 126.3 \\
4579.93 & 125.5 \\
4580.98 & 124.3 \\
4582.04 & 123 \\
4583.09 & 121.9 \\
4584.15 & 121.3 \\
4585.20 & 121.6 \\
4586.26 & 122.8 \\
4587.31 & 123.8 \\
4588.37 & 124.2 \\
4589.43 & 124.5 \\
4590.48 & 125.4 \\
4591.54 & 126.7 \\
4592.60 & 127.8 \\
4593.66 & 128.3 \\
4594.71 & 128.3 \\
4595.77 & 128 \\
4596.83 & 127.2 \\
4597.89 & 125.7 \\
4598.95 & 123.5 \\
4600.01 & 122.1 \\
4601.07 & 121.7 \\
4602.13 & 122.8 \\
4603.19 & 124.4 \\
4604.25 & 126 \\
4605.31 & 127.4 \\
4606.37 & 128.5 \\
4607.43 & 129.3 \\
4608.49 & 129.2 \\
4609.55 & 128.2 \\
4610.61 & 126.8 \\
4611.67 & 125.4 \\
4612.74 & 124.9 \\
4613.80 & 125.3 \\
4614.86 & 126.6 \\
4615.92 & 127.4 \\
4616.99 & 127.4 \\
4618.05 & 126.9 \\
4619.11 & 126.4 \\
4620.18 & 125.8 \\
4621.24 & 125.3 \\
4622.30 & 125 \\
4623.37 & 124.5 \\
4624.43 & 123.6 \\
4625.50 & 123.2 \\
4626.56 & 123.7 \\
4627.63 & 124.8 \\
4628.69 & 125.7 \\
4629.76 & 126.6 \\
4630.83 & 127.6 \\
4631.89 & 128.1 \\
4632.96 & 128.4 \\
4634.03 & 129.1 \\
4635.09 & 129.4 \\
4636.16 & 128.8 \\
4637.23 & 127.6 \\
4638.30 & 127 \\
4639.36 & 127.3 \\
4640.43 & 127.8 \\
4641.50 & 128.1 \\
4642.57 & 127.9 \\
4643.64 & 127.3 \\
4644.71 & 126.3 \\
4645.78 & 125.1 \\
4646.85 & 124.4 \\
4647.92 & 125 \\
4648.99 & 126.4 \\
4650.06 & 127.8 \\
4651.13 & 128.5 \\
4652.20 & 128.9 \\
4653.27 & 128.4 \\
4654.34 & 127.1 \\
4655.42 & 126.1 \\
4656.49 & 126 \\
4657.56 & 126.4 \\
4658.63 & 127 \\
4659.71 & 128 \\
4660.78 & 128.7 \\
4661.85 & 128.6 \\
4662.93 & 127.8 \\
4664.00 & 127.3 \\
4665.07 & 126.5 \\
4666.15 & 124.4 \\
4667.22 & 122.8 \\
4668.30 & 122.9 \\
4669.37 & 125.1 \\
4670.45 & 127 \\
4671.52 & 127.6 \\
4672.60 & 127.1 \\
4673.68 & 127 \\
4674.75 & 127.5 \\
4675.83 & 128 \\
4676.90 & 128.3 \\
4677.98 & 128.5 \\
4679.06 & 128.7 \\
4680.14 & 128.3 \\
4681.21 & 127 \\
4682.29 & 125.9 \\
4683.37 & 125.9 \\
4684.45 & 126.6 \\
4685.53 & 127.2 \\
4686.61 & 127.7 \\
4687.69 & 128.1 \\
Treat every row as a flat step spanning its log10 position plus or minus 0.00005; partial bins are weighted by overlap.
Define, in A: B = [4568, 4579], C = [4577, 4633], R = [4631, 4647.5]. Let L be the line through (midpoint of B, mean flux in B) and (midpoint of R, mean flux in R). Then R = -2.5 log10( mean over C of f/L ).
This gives 0.01 mag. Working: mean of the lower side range 126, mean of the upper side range 128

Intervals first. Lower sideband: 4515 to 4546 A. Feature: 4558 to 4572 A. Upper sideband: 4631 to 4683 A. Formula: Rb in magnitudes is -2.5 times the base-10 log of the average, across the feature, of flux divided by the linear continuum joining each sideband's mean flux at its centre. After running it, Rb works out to -0.03 mag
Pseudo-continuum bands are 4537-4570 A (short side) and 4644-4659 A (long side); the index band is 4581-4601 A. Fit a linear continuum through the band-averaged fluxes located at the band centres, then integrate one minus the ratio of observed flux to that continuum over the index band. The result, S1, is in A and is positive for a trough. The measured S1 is 0.2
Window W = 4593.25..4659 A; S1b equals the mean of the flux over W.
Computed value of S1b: 127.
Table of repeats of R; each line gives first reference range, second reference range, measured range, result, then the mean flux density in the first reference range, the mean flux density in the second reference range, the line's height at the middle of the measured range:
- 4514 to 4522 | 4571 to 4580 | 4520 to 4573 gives 0.02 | 127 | 126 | 127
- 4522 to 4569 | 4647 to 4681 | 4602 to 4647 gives -0.01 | 124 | 127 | 126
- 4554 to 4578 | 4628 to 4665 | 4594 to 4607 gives 0.01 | 127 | 127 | 127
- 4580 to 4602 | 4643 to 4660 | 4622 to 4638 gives 0.00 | 125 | 127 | 126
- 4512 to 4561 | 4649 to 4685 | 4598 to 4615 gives 0.00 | 124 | 127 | 126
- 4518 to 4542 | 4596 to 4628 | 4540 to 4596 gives -0.01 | 123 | 126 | 124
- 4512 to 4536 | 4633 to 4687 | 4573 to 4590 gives 0.00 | 123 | 127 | 125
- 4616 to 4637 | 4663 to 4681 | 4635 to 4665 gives -0.01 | 126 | 127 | 127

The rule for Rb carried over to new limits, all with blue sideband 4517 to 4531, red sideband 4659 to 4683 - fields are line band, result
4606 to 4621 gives -0.01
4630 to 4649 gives -0.01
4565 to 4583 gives -0.01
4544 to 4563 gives 0.00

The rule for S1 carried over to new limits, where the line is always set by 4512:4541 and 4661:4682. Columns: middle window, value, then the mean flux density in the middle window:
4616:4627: 0.0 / 125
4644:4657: 0.0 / 127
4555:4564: -0.3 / 128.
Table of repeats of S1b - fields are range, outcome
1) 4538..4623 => 126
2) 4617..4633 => 126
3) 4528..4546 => 122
